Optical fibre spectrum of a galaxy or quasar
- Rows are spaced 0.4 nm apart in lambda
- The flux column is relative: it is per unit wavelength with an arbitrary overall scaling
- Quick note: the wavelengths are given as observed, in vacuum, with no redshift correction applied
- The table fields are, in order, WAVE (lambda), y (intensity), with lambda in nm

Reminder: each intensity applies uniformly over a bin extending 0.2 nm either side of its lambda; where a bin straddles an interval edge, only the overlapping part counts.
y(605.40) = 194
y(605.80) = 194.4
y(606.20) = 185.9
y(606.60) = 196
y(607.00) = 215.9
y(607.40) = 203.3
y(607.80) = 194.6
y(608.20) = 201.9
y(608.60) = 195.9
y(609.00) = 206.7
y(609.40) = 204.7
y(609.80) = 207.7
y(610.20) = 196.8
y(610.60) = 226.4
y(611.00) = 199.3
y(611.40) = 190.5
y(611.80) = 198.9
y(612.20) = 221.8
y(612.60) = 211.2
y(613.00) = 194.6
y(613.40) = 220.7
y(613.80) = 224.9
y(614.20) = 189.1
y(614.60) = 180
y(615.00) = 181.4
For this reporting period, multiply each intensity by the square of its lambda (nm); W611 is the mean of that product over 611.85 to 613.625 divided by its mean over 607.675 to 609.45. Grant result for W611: 1.07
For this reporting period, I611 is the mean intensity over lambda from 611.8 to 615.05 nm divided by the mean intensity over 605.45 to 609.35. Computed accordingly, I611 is 1.0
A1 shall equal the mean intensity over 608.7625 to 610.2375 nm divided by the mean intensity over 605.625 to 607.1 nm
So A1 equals 1.0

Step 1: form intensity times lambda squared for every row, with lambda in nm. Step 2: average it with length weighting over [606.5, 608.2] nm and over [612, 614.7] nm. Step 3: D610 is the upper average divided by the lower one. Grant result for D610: 1.0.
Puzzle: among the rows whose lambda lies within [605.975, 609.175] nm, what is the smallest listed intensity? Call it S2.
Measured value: 185.9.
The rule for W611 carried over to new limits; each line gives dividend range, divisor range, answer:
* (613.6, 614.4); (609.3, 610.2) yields 1.03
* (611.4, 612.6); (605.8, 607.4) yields 1.06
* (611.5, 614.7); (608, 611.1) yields 1.01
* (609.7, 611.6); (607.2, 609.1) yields 1.03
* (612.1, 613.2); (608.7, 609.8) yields 1.03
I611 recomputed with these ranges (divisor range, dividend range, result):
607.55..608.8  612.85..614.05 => 1.08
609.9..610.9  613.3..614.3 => 1.01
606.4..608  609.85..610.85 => 1.04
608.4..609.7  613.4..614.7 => 1.00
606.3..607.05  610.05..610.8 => 1.06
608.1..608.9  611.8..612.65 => 1.07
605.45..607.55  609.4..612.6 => 1.04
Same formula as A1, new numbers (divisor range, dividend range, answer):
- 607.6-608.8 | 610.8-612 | 0.99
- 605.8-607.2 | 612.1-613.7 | 1.07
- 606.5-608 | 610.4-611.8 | 1.01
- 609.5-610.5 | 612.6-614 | 1.04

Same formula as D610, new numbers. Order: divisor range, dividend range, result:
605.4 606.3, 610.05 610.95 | 1.12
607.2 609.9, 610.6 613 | 1.03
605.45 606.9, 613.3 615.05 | 1.06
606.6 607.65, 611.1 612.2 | 0.98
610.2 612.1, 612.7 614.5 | 1.02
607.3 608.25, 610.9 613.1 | 1.03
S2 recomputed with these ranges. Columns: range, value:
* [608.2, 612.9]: 190.5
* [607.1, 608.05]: 194.6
